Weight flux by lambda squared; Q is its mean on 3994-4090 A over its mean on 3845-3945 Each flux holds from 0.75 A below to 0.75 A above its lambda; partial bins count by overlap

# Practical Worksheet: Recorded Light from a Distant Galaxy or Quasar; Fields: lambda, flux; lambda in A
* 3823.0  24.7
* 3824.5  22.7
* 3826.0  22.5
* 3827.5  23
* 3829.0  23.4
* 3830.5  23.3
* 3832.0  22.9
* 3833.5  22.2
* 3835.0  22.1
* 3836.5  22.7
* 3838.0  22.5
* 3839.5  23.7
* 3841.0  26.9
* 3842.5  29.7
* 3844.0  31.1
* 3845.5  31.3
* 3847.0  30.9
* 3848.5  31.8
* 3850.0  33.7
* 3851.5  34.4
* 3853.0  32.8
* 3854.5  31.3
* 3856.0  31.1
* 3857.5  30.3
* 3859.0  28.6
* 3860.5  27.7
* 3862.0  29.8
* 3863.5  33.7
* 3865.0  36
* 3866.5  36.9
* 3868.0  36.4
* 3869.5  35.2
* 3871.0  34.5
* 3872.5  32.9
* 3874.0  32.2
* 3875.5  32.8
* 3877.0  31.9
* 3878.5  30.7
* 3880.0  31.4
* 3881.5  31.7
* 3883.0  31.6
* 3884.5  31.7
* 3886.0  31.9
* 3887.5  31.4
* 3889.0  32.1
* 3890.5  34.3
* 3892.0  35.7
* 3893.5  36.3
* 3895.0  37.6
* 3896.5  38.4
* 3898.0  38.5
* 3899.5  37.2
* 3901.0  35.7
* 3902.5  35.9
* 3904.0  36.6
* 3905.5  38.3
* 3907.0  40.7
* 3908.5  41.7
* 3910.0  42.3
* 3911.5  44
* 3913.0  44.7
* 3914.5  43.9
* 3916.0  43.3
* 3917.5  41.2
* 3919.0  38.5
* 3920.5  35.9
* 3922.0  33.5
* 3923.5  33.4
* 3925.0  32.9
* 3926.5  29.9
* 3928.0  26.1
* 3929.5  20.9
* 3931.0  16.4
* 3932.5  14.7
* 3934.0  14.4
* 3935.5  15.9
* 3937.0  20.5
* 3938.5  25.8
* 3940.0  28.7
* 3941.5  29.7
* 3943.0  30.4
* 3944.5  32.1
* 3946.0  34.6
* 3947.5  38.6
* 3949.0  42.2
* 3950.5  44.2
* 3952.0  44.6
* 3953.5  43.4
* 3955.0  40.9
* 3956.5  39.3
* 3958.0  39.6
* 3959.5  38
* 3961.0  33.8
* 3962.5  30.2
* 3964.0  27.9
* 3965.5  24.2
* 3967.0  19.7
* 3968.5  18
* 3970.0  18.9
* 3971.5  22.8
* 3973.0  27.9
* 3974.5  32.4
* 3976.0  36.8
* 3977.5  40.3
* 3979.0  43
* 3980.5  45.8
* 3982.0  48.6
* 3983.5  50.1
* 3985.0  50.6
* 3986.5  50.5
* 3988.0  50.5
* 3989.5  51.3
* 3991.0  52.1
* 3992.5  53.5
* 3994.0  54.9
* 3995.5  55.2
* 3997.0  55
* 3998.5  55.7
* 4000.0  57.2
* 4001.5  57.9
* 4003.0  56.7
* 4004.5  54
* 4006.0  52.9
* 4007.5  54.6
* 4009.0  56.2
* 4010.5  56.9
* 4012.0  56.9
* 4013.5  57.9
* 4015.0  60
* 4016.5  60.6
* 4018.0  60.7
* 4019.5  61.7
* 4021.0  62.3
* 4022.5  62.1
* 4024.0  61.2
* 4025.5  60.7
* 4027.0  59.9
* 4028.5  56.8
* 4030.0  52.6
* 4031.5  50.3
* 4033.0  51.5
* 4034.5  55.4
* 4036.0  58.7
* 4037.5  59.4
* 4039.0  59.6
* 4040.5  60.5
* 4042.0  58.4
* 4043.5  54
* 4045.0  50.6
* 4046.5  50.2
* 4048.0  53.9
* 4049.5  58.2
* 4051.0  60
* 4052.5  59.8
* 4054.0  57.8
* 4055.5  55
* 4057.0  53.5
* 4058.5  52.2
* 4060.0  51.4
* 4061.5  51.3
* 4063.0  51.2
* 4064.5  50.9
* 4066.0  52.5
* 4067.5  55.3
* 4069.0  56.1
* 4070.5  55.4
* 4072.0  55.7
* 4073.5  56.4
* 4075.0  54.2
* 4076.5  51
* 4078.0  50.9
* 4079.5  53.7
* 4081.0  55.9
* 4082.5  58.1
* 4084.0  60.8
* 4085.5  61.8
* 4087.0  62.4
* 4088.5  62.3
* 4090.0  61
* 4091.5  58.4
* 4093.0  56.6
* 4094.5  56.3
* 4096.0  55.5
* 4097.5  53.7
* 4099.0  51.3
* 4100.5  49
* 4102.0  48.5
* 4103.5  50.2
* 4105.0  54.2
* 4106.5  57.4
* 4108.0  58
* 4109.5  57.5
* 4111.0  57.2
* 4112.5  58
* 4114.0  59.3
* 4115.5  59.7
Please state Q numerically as 1.85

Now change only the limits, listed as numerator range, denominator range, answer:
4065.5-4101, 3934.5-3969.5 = 1.87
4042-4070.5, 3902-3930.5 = 1.58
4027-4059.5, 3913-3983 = 1.80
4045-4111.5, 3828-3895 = 2.01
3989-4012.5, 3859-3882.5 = 1.80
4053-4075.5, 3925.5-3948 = 2.28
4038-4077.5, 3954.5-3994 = 1.49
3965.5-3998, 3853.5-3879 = 1.36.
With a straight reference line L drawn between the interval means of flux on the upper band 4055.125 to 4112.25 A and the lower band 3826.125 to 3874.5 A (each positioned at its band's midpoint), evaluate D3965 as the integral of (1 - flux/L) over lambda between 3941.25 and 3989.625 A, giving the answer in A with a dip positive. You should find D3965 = 6.0 A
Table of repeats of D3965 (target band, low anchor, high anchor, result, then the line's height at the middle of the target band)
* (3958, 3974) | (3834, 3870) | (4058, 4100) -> 5.97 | 42.9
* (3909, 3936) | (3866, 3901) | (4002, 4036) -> 5.56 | 40.8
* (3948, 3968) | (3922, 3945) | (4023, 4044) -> -2.11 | 32.9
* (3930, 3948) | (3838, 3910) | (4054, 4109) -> 6.87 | 40.1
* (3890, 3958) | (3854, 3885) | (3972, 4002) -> 8.26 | 39.7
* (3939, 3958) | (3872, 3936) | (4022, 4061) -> 1.71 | 40.9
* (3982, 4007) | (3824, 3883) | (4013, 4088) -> -2.41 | 48.8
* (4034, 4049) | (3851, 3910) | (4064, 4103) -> -1.48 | 51.1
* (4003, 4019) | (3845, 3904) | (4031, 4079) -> -2.45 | 49.5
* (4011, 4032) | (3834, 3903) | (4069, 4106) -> -4.53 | 48.5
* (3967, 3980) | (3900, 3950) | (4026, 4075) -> 3.73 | 41.5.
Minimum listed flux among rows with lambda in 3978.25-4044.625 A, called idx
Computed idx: 43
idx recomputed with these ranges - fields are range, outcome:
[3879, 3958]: 14.4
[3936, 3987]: 18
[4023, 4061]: 50.2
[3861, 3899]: 29.8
